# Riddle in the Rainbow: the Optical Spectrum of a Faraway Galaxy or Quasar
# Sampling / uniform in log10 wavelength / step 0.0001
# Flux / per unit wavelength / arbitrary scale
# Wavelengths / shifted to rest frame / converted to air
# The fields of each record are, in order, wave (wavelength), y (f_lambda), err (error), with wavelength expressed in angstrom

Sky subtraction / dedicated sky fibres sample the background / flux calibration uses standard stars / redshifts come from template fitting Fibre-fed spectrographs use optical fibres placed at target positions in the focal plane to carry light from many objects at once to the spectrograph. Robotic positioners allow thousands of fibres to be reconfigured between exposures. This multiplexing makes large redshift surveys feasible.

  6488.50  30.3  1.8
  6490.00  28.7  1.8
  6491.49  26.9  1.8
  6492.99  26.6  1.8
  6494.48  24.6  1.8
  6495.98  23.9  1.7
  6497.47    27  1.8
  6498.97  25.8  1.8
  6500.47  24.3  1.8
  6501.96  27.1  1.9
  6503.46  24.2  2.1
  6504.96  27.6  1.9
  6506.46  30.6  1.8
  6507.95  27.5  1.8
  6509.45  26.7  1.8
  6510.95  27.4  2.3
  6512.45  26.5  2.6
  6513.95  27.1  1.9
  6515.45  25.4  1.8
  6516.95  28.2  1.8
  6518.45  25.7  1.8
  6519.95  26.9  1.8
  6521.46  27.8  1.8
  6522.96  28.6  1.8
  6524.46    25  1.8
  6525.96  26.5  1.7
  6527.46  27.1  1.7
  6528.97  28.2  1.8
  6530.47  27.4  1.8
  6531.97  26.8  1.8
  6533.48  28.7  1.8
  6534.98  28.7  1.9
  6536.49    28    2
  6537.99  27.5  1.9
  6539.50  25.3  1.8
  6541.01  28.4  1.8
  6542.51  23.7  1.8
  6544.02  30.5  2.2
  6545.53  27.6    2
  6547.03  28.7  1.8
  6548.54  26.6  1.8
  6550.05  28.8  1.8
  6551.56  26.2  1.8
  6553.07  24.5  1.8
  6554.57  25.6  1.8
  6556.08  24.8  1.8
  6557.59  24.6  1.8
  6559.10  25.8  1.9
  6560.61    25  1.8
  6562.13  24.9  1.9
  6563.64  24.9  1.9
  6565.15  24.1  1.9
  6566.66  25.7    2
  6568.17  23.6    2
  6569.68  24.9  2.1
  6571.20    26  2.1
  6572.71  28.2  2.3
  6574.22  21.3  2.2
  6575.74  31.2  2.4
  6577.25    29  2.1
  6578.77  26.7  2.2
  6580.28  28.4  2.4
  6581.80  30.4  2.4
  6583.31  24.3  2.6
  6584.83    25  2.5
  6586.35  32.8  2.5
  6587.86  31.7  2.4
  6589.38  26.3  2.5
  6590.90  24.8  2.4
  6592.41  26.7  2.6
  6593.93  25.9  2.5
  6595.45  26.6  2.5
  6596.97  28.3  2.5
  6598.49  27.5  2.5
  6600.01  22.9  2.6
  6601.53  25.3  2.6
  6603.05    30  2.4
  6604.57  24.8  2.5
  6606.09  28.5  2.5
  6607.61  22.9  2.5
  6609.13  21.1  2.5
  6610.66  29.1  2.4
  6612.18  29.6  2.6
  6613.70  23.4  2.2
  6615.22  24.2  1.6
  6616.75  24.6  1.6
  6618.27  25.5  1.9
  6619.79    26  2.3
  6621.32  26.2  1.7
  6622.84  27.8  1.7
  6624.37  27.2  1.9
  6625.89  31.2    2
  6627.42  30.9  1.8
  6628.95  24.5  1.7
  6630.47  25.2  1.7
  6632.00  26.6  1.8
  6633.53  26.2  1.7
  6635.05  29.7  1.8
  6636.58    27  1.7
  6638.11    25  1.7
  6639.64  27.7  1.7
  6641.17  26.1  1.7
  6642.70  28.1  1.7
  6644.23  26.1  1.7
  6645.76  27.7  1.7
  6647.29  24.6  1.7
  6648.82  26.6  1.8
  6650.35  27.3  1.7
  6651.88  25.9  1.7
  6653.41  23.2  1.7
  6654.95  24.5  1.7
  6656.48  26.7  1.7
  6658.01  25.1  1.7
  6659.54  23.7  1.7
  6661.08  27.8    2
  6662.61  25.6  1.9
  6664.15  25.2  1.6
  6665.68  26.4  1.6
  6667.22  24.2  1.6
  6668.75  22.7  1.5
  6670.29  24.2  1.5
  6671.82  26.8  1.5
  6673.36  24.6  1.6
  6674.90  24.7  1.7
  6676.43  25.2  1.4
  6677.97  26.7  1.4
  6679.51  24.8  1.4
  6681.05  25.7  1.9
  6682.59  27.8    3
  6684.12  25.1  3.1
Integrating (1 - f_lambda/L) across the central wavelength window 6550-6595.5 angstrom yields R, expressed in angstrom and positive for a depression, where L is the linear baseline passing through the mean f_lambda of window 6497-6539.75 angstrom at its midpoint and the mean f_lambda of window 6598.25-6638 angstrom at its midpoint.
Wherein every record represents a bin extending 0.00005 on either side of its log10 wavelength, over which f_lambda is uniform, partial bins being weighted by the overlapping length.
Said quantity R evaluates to 0.6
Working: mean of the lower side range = 27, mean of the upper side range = 26.4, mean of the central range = 26.4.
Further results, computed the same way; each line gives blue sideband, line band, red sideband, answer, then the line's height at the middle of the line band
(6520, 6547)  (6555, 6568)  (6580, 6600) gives 1.2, 27.4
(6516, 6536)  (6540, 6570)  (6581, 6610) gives 1.2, 27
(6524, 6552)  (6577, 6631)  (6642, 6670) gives -0.8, 26.4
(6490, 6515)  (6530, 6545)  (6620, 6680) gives -0.6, 26.5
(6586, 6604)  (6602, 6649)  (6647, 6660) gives -0.6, 26.3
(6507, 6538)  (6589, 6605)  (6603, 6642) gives 0.2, 26.7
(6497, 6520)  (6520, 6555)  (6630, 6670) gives -0.9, 26.6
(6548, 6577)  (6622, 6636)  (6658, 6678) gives -1.3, 25.3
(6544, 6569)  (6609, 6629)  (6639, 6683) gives -0.8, 25.8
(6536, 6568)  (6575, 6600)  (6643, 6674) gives -1.7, 26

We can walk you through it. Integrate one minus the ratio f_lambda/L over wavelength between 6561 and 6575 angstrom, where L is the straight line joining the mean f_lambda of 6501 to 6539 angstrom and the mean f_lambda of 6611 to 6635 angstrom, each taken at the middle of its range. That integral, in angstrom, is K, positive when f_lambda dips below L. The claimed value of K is 1.1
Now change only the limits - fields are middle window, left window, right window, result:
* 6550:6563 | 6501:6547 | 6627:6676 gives 0.7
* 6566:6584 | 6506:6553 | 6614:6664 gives 0.2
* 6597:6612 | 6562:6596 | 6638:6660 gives 0.2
